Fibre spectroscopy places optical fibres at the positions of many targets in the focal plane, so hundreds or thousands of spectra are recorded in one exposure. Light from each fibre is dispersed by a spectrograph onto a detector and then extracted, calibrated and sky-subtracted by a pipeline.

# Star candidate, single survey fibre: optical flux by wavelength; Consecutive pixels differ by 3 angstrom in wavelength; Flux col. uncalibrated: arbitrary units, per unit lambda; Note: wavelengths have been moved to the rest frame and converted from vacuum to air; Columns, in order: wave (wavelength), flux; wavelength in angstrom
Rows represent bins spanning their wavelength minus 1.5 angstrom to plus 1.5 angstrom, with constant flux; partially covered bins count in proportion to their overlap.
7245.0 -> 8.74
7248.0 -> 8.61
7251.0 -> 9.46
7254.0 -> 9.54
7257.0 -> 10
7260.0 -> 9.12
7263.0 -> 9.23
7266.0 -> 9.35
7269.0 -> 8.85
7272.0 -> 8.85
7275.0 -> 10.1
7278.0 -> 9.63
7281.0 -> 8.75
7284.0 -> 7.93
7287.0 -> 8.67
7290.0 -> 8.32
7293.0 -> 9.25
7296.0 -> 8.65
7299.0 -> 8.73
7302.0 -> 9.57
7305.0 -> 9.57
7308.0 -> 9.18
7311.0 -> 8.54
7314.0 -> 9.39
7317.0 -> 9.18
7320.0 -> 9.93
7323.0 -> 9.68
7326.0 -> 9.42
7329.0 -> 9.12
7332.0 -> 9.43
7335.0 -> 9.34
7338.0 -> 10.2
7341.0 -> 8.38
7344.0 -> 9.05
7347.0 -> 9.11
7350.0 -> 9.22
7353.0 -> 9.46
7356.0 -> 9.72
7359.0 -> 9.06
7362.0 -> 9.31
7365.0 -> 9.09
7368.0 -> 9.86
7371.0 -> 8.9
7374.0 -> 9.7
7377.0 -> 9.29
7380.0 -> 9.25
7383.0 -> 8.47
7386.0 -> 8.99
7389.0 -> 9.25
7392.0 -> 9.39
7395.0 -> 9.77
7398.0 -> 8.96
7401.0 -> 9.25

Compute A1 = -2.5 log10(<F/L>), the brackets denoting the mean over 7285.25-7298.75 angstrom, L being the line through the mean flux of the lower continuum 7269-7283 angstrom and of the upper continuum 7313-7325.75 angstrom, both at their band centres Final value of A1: 0.08 mag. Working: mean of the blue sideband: 9.23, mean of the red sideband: 9.54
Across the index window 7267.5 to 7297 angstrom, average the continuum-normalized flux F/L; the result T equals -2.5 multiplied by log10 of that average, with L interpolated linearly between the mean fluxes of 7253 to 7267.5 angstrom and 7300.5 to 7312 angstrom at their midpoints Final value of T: 0.05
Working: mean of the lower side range 9.44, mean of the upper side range 9.24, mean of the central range 8.9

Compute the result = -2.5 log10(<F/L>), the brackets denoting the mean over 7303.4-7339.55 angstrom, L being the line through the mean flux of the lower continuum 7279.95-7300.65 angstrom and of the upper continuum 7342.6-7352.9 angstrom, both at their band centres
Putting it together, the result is -0.06 mag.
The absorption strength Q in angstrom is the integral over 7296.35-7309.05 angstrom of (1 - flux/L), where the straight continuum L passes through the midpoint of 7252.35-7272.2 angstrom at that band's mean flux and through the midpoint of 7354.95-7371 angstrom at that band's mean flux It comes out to 0.2 angstrom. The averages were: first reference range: 9.31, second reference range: 9.35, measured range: 9.21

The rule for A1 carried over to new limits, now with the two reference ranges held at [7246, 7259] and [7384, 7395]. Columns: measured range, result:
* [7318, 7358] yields -0.01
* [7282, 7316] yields 0.05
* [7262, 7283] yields 0.02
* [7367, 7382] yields -0.01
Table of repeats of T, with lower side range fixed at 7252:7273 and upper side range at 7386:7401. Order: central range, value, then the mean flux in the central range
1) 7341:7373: 0.006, 9.24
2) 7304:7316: 0.017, 9.15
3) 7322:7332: -0.012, 9.4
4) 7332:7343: -0.002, 9.31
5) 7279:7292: 0.097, 8.5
